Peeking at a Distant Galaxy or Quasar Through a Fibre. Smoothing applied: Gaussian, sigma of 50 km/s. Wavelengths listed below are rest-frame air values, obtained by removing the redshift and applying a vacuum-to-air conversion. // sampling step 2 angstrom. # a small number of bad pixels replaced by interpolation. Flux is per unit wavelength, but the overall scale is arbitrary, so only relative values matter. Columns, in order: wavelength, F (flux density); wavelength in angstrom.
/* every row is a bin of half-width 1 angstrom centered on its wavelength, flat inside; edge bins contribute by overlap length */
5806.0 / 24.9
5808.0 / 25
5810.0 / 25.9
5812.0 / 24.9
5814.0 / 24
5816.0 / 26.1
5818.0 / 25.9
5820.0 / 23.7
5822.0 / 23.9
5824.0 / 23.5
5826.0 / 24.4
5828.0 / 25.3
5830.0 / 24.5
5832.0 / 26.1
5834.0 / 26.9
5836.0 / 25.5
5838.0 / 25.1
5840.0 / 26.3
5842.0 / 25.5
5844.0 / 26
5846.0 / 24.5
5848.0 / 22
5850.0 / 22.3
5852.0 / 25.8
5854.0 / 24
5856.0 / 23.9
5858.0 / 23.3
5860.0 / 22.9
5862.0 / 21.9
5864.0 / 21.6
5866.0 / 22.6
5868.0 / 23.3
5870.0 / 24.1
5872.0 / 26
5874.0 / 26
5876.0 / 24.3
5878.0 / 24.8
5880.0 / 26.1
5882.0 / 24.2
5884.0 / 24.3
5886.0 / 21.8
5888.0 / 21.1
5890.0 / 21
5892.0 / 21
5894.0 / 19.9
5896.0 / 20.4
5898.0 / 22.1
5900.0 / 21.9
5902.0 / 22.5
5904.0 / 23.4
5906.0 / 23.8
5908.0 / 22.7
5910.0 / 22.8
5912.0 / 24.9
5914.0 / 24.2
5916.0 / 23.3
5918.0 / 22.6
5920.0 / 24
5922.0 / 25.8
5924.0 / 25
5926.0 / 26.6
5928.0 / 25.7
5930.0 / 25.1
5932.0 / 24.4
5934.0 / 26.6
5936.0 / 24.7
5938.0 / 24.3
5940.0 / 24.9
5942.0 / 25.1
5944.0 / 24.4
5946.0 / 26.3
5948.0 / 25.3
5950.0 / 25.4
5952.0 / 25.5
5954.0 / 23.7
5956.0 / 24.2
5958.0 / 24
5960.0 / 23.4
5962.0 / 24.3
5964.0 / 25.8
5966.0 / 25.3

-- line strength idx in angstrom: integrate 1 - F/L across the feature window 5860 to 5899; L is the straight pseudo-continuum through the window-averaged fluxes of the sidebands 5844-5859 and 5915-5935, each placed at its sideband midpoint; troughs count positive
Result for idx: 2.04 angstrom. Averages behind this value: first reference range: 23.8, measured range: 23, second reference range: 24.9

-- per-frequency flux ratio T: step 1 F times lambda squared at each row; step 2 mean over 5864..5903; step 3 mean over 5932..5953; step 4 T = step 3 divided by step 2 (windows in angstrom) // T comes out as 1.12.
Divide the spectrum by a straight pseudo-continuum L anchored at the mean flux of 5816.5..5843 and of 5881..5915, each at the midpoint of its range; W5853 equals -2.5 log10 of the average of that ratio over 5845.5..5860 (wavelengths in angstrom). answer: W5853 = 0.03 mag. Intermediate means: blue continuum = 25.1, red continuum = 22.5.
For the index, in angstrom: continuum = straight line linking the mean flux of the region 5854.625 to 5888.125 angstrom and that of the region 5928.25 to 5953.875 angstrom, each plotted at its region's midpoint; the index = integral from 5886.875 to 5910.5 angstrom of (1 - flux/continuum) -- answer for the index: 2.4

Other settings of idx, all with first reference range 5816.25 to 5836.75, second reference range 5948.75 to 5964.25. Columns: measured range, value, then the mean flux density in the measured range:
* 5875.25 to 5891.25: 0.9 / 23.4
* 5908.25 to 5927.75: 0.2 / 24.3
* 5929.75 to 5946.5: -0.3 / 25.1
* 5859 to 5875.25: 0.8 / 23.6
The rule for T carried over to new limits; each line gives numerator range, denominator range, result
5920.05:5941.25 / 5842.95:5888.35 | 1.08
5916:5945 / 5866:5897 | 1.09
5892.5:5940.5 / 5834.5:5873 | 1.01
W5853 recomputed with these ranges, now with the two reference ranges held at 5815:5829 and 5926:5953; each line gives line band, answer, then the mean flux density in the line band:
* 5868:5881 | -0.01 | 25.1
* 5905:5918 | 0.07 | 23.5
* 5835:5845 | -0.04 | 25.7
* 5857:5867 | 0.11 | 22.5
